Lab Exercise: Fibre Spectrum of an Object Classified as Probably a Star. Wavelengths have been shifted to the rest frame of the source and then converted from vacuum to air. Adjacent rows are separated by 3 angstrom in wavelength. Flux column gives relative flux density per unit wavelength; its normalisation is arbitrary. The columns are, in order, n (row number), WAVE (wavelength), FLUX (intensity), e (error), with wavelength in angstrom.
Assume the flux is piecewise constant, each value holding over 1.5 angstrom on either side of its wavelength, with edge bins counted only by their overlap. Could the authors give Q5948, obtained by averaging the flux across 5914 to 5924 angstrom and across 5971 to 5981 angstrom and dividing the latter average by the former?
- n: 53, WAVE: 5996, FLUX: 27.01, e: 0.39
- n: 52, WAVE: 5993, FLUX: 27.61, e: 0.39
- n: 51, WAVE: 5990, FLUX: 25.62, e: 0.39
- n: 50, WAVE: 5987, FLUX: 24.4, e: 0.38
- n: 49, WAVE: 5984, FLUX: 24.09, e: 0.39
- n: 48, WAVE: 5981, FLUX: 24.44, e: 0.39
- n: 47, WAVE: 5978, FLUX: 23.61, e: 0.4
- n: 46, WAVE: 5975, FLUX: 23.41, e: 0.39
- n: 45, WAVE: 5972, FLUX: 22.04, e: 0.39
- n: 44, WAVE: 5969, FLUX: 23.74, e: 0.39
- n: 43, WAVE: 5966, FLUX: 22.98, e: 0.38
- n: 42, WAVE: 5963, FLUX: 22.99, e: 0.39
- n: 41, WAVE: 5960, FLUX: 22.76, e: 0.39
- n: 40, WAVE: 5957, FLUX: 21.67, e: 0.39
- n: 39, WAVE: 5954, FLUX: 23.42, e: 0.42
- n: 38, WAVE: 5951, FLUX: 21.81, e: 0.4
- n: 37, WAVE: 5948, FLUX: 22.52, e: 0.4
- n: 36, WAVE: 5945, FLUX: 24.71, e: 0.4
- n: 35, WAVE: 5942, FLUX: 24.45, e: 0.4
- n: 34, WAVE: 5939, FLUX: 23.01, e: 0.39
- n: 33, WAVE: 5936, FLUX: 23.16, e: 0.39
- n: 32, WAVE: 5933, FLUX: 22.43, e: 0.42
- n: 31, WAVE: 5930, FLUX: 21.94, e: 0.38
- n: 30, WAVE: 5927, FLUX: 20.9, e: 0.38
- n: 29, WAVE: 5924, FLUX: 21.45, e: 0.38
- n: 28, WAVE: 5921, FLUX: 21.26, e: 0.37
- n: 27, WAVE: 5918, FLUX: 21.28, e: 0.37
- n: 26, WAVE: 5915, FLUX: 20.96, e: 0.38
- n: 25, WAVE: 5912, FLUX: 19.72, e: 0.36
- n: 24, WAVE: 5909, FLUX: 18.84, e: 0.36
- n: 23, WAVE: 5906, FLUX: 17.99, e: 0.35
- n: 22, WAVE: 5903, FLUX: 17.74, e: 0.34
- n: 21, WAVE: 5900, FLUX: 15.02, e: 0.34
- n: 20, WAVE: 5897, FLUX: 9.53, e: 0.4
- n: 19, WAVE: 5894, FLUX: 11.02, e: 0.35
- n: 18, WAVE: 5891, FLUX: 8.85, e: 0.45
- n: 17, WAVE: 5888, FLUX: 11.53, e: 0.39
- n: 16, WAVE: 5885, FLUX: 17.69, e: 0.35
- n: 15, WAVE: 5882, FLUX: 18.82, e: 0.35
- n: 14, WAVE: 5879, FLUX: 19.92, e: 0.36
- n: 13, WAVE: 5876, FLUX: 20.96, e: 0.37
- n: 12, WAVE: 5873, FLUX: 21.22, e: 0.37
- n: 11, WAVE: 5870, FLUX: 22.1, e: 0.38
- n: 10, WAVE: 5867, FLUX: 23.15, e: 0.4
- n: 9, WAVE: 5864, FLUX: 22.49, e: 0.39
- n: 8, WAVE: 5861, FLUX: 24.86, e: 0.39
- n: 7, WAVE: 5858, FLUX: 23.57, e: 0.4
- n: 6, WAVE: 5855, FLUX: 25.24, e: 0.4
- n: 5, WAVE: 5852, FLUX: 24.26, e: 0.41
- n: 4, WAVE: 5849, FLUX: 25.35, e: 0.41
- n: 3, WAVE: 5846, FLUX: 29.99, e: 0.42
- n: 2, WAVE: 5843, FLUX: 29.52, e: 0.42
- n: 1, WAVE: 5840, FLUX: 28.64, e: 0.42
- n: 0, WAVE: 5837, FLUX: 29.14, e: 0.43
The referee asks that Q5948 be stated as 1.10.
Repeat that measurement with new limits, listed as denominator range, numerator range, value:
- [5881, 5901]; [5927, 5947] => 1.77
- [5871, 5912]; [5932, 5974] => 1.41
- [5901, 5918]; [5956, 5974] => 1.19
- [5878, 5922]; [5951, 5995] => 1.43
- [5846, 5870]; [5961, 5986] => 0.96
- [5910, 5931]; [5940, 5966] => 1.10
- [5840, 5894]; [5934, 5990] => 1.08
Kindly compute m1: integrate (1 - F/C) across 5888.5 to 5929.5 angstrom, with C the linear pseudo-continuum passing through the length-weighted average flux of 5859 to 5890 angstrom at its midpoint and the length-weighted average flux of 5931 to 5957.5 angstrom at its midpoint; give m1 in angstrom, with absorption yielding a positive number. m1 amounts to 8.4 angstrom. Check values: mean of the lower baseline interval 20.1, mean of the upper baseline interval 23.1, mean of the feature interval 17.2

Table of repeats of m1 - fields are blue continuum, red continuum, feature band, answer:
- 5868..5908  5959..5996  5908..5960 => -4.2 angstrom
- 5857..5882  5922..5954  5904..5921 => 2.0 angstrom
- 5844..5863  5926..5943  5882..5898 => 7.8 angstrom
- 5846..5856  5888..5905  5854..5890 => -1.9 angstrom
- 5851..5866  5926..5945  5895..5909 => 4.8 angstrom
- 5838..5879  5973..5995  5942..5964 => 1.6 angstrom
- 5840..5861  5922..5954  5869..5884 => 2.9 angstrom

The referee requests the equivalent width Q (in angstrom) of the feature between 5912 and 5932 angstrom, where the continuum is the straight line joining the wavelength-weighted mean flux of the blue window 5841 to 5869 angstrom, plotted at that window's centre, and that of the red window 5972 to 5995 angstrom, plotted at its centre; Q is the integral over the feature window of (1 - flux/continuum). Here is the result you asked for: 3.0 angstrom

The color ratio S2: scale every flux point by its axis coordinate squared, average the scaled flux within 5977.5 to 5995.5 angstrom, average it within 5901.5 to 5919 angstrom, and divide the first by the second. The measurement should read 1.33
